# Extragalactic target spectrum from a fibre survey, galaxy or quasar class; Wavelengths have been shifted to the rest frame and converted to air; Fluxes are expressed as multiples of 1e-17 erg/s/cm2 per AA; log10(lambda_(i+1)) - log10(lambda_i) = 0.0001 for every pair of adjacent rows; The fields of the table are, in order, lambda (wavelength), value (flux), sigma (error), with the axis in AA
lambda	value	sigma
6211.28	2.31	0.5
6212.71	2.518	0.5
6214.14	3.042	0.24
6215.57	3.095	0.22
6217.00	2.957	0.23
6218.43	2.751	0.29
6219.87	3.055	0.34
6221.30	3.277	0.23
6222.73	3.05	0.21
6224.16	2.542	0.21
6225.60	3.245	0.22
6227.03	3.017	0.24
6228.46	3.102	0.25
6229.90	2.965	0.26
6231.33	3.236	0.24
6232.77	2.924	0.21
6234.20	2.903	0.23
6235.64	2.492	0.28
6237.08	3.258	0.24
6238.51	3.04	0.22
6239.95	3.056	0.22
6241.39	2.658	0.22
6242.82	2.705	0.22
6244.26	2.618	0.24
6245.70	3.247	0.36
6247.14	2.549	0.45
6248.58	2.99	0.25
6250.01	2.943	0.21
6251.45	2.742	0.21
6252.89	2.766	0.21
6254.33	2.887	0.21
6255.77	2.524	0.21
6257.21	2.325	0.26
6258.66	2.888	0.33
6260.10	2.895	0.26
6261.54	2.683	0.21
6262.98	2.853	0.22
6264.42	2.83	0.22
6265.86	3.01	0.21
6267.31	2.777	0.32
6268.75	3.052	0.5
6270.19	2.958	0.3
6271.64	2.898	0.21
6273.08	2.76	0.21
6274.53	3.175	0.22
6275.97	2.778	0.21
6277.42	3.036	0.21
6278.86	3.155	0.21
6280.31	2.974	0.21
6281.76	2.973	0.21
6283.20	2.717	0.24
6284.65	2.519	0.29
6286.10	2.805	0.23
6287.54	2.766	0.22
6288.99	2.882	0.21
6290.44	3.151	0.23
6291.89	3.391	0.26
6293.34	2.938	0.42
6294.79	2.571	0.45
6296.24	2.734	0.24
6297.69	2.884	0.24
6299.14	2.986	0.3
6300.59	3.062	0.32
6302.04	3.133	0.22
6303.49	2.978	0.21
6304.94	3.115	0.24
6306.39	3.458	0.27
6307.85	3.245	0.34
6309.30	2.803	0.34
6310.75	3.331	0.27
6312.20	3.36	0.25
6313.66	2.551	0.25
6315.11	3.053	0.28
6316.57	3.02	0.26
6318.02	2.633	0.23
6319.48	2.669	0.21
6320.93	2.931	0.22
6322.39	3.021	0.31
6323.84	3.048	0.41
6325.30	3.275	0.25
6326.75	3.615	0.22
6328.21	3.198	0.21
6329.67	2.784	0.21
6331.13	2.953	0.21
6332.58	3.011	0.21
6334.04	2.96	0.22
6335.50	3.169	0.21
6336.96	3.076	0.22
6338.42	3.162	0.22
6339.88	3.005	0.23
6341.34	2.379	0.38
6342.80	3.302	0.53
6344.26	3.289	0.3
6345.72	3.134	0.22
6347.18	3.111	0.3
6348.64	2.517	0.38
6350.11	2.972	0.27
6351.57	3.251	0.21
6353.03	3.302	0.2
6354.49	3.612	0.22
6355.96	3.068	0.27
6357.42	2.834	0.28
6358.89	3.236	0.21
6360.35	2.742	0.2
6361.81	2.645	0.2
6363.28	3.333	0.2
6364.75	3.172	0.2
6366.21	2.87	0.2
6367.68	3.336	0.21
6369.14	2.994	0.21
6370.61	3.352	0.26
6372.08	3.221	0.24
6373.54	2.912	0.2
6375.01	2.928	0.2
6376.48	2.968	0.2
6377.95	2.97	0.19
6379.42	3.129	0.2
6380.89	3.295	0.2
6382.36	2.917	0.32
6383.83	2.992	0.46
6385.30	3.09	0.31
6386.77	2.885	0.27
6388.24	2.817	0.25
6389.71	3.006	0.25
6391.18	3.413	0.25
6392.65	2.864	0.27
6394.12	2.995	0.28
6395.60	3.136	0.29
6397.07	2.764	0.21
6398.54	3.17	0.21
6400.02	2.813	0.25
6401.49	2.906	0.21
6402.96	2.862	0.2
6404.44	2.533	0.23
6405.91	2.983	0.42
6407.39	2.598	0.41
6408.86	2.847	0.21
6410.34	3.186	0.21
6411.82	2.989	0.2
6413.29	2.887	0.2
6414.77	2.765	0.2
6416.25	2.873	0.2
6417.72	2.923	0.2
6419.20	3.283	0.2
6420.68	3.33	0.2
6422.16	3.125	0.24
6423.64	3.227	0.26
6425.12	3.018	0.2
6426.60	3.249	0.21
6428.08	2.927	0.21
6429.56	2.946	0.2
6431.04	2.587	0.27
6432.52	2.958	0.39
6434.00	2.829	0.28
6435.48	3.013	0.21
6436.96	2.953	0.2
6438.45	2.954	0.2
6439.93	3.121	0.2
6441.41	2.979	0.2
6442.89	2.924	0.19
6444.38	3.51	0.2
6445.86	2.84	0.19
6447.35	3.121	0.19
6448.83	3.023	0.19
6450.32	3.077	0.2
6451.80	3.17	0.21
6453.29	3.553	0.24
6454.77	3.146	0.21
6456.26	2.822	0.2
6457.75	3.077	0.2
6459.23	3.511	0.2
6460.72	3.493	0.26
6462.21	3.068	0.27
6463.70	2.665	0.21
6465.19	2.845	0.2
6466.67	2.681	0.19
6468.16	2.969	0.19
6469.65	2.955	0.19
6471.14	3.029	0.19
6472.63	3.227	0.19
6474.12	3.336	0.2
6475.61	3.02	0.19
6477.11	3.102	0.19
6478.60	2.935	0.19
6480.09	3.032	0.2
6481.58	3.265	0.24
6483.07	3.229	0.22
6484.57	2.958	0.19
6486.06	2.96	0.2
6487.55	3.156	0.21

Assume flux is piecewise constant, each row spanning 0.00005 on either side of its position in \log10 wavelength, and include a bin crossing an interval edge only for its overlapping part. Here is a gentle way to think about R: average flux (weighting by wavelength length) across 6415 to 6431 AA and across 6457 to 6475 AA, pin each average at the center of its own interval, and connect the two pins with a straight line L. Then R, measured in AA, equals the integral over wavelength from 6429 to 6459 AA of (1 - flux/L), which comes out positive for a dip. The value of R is 0.2 AA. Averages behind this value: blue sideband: 3.06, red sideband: 3.07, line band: 3.04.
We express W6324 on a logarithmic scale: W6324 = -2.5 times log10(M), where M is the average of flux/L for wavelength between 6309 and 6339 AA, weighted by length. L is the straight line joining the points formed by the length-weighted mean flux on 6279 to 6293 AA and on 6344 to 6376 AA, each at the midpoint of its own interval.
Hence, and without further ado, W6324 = -0.01 mag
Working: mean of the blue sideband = 2.92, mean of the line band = 3.03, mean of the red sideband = 3.08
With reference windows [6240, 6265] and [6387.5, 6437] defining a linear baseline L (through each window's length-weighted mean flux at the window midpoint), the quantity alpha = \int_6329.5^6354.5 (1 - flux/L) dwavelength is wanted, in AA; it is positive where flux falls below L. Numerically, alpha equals -1.4 AA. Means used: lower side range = 2.78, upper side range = 2.96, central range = 3.05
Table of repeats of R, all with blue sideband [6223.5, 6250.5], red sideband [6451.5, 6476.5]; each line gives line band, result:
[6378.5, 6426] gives 0.9 AA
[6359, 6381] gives -0.3 AA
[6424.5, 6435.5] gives 0.5 AA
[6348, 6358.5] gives -0.3 AA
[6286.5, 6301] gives 0.2 AA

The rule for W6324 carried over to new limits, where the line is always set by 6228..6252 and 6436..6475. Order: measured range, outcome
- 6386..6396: 0.01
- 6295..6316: -0.03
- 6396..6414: 0.06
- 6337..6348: -0.02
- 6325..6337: -0.05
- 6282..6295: 0.03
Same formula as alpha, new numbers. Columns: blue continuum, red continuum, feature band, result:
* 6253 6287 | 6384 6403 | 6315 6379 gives -2.5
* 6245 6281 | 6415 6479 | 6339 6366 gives -0.8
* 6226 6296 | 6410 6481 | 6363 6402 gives -0.7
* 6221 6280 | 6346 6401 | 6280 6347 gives -0.7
